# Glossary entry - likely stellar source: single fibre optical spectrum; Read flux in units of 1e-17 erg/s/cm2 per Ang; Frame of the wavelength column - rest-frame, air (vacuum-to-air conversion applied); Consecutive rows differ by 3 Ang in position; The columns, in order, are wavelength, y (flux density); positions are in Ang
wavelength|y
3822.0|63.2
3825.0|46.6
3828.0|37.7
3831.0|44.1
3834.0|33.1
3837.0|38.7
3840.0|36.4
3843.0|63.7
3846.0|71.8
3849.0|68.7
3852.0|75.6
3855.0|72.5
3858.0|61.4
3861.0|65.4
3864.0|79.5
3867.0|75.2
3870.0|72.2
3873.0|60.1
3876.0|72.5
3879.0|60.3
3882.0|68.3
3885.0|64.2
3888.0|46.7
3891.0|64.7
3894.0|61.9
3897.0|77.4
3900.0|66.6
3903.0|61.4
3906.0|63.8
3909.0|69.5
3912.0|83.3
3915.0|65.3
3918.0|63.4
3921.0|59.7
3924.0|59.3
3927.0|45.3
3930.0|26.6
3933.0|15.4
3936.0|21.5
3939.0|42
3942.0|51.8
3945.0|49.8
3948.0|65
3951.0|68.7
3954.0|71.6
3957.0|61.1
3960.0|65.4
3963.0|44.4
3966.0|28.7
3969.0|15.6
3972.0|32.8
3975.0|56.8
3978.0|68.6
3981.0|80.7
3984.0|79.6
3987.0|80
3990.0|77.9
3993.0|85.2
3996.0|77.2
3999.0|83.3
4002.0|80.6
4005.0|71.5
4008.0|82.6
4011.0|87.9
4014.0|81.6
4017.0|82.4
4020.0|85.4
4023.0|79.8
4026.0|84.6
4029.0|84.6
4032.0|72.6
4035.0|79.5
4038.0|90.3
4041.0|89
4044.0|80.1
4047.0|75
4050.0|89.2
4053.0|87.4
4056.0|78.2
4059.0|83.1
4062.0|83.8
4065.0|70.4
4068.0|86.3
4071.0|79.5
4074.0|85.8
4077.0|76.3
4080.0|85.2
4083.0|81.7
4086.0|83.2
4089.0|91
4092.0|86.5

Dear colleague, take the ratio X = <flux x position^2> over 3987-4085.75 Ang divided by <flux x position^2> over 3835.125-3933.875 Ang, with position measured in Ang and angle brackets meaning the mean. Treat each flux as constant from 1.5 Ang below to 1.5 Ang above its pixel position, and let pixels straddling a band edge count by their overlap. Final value 1.43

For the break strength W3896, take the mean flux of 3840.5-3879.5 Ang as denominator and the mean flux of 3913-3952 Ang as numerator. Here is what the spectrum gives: 0.7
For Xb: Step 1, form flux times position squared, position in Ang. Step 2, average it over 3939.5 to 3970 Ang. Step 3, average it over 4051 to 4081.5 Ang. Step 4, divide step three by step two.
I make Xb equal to 1.65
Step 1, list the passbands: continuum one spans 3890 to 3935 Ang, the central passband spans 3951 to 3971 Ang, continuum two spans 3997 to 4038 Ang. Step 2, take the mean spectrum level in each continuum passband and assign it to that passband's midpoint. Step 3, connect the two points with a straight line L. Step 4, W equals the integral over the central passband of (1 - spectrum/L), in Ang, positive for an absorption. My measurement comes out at 5.7 Ang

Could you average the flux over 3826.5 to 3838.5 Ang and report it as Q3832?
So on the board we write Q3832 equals 38.4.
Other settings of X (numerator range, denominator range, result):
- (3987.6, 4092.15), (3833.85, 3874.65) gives 1.42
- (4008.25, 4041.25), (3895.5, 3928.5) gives 1.36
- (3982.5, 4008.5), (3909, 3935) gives 1.57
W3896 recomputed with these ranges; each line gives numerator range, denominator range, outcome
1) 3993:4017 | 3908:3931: 1.36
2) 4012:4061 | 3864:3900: 1.25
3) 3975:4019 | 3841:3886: 1.16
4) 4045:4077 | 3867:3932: 1.31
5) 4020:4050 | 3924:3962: 1.68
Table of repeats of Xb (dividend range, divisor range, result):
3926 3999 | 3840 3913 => 0.86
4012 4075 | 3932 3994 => 1.54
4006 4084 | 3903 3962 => 1.58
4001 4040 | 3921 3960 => 1.73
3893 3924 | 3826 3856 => 1.29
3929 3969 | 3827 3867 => 0.83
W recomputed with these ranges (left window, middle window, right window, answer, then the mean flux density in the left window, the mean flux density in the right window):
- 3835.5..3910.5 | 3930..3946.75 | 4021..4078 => 8.4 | 64.7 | 81.9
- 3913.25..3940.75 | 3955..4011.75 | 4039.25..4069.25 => -3.7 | 44.7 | 82.3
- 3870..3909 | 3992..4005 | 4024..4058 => -0.4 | 64.5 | 82.7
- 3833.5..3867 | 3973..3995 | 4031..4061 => 0.5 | 62.1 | 82.6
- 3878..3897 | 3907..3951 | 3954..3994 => 6.6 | 62.3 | 59.9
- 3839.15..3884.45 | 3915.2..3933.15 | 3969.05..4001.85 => 5.2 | 67.3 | 70.1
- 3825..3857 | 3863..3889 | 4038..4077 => -3.7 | 54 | 82.4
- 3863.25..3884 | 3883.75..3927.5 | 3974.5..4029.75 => 4.8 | 69.2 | 79.8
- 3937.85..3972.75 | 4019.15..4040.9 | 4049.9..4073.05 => -3.1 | 50.2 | 81.9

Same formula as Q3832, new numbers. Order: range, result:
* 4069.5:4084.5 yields 81.7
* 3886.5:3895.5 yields 57.8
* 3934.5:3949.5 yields 46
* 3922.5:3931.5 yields 43.7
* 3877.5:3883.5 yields 64.3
